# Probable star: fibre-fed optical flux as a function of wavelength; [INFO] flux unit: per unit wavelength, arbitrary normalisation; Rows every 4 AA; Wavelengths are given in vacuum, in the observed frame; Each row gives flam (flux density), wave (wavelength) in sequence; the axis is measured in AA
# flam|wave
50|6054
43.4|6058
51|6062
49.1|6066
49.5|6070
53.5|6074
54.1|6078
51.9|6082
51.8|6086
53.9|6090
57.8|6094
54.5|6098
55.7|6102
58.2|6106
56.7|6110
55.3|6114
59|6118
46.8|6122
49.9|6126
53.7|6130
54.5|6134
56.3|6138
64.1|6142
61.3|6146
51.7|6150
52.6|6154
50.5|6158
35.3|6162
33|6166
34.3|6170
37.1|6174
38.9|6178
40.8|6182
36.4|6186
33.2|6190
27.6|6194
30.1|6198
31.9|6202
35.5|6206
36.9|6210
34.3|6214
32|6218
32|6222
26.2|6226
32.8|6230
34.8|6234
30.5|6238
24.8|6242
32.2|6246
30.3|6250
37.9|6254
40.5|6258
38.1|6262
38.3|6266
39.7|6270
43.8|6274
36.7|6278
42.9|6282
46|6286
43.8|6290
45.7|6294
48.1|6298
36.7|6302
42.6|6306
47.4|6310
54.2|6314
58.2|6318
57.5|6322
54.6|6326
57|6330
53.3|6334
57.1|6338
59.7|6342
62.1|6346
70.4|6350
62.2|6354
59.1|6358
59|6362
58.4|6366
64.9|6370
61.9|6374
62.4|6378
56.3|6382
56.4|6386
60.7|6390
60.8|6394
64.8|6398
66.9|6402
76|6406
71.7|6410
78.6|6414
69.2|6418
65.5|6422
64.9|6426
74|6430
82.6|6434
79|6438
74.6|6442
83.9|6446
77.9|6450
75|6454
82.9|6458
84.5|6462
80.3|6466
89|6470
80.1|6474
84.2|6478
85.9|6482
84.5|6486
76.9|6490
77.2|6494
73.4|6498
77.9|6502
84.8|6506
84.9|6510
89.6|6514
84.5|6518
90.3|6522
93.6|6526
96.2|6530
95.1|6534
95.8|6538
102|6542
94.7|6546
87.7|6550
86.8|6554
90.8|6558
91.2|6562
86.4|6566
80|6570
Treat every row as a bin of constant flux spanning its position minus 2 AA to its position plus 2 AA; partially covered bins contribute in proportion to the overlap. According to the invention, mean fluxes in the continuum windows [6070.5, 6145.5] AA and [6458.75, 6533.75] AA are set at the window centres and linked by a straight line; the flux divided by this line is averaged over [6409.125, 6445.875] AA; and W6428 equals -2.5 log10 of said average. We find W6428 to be 0.08 mag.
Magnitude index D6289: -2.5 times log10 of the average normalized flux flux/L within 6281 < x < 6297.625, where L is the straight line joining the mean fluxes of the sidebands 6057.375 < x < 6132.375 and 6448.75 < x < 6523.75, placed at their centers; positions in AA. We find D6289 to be 0.44 mag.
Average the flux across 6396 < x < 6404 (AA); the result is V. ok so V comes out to 65.8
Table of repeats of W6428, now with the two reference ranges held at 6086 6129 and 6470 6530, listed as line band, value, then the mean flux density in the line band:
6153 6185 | 0.43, 39.8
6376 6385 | 0.26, 59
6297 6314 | 0.48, 44.7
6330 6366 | 0.21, 60.1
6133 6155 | 0.01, 57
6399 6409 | 0.09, 70.8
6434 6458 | 0.02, 78.9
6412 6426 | 0.11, 70.2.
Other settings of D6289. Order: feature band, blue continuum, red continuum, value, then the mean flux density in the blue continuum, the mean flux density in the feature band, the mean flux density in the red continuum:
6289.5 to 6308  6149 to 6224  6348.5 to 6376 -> 0.22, 36.9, 43.3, 62.1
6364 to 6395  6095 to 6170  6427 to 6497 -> 0.21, 52.3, 60.2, 80.4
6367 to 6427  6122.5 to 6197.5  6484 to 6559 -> 0.12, 44.8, 65.3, 87.7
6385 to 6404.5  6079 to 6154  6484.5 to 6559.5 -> 0.23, 55.1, 62.6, 87.7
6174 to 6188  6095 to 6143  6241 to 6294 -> 0.25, 55.3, 38.5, 38.6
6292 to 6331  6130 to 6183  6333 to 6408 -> 0.16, 47.3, 50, 61.8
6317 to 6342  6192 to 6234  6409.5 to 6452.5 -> -0.03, 32.1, 56.5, 74.8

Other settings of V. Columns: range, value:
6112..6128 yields 52.8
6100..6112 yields 56.9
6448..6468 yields 80.1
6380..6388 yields 56.3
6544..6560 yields 90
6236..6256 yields 31.1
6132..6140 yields 55.4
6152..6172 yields 41.1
